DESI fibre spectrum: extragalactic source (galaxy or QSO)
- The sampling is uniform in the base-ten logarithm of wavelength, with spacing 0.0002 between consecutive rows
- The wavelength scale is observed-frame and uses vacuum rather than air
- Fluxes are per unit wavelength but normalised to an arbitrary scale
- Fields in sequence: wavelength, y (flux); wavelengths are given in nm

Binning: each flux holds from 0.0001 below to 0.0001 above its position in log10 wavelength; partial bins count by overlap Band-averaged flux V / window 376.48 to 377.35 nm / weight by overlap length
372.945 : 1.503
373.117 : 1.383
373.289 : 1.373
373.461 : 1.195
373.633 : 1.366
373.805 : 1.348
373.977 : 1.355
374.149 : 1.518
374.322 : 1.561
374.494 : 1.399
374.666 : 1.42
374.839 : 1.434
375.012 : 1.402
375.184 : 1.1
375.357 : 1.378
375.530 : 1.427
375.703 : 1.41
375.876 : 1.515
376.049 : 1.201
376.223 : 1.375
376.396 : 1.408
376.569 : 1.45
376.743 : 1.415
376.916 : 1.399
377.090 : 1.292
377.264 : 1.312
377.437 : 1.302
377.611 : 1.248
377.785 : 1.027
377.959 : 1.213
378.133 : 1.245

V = 1.37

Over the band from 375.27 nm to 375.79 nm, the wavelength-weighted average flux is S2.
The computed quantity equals 1.4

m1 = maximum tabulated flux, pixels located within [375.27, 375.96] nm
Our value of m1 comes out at 1.515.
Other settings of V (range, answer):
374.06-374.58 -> 1.49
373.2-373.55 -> 1.28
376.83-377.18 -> 1.34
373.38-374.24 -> 1.36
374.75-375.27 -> 1.31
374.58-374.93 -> 1.42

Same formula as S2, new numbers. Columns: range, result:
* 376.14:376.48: 1.39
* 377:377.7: 1.29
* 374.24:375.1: 1.44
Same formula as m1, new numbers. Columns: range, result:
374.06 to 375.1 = 1.561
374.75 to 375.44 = 1.434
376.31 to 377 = 1.45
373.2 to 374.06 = 1.373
